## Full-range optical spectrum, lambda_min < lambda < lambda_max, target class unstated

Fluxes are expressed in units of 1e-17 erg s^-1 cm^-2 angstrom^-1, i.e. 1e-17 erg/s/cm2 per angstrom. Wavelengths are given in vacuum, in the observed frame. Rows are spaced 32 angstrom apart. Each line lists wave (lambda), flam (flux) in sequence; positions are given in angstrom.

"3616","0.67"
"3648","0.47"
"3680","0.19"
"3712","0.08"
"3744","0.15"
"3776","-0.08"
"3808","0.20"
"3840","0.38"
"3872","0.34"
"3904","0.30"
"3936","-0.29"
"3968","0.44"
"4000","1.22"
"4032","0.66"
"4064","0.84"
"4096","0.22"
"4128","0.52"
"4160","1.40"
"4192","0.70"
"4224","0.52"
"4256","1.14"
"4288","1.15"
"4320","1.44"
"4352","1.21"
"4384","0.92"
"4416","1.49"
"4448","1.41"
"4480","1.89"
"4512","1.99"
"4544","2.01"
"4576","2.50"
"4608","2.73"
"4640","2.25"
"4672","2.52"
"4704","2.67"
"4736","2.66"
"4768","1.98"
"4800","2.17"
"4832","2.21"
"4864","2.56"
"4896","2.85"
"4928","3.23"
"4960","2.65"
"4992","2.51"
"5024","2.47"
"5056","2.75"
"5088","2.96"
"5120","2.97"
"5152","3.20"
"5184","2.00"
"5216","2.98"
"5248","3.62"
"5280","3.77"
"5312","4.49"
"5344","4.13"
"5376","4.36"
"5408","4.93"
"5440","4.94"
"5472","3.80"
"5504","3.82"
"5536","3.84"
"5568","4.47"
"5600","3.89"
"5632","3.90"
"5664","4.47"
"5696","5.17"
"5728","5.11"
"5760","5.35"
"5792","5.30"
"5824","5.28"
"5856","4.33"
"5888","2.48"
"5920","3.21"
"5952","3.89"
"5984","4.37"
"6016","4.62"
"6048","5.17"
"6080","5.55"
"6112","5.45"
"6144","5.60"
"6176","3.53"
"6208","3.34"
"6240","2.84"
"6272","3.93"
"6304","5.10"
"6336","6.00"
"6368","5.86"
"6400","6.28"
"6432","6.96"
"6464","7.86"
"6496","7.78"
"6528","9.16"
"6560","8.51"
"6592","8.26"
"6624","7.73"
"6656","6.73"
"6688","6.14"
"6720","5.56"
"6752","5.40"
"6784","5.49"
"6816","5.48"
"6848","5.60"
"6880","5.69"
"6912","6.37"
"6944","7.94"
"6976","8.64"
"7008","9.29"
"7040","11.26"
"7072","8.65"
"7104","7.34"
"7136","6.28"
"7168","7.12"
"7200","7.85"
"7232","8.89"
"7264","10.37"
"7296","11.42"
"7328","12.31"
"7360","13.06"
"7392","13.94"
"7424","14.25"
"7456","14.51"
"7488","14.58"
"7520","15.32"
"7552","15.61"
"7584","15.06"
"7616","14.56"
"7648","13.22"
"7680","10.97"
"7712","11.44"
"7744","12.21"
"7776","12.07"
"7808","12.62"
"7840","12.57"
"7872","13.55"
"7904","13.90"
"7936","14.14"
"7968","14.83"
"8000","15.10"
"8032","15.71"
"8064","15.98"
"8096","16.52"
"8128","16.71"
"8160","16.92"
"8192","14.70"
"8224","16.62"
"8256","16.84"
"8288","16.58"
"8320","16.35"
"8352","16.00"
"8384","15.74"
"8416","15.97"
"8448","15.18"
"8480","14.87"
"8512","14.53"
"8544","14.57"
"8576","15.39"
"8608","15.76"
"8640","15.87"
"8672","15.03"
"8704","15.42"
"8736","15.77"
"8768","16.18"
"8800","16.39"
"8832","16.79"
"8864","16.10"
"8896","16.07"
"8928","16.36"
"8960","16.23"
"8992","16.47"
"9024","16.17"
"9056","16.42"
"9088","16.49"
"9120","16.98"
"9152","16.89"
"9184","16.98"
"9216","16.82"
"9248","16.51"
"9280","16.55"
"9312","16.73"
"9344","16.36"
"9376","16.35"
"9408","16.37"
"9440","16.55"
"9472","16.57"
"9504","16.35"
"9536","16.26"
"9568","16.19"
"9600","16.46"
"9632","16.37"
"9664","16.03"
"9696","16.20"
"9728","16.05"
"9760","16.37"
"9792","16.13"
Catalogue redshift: 0.000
